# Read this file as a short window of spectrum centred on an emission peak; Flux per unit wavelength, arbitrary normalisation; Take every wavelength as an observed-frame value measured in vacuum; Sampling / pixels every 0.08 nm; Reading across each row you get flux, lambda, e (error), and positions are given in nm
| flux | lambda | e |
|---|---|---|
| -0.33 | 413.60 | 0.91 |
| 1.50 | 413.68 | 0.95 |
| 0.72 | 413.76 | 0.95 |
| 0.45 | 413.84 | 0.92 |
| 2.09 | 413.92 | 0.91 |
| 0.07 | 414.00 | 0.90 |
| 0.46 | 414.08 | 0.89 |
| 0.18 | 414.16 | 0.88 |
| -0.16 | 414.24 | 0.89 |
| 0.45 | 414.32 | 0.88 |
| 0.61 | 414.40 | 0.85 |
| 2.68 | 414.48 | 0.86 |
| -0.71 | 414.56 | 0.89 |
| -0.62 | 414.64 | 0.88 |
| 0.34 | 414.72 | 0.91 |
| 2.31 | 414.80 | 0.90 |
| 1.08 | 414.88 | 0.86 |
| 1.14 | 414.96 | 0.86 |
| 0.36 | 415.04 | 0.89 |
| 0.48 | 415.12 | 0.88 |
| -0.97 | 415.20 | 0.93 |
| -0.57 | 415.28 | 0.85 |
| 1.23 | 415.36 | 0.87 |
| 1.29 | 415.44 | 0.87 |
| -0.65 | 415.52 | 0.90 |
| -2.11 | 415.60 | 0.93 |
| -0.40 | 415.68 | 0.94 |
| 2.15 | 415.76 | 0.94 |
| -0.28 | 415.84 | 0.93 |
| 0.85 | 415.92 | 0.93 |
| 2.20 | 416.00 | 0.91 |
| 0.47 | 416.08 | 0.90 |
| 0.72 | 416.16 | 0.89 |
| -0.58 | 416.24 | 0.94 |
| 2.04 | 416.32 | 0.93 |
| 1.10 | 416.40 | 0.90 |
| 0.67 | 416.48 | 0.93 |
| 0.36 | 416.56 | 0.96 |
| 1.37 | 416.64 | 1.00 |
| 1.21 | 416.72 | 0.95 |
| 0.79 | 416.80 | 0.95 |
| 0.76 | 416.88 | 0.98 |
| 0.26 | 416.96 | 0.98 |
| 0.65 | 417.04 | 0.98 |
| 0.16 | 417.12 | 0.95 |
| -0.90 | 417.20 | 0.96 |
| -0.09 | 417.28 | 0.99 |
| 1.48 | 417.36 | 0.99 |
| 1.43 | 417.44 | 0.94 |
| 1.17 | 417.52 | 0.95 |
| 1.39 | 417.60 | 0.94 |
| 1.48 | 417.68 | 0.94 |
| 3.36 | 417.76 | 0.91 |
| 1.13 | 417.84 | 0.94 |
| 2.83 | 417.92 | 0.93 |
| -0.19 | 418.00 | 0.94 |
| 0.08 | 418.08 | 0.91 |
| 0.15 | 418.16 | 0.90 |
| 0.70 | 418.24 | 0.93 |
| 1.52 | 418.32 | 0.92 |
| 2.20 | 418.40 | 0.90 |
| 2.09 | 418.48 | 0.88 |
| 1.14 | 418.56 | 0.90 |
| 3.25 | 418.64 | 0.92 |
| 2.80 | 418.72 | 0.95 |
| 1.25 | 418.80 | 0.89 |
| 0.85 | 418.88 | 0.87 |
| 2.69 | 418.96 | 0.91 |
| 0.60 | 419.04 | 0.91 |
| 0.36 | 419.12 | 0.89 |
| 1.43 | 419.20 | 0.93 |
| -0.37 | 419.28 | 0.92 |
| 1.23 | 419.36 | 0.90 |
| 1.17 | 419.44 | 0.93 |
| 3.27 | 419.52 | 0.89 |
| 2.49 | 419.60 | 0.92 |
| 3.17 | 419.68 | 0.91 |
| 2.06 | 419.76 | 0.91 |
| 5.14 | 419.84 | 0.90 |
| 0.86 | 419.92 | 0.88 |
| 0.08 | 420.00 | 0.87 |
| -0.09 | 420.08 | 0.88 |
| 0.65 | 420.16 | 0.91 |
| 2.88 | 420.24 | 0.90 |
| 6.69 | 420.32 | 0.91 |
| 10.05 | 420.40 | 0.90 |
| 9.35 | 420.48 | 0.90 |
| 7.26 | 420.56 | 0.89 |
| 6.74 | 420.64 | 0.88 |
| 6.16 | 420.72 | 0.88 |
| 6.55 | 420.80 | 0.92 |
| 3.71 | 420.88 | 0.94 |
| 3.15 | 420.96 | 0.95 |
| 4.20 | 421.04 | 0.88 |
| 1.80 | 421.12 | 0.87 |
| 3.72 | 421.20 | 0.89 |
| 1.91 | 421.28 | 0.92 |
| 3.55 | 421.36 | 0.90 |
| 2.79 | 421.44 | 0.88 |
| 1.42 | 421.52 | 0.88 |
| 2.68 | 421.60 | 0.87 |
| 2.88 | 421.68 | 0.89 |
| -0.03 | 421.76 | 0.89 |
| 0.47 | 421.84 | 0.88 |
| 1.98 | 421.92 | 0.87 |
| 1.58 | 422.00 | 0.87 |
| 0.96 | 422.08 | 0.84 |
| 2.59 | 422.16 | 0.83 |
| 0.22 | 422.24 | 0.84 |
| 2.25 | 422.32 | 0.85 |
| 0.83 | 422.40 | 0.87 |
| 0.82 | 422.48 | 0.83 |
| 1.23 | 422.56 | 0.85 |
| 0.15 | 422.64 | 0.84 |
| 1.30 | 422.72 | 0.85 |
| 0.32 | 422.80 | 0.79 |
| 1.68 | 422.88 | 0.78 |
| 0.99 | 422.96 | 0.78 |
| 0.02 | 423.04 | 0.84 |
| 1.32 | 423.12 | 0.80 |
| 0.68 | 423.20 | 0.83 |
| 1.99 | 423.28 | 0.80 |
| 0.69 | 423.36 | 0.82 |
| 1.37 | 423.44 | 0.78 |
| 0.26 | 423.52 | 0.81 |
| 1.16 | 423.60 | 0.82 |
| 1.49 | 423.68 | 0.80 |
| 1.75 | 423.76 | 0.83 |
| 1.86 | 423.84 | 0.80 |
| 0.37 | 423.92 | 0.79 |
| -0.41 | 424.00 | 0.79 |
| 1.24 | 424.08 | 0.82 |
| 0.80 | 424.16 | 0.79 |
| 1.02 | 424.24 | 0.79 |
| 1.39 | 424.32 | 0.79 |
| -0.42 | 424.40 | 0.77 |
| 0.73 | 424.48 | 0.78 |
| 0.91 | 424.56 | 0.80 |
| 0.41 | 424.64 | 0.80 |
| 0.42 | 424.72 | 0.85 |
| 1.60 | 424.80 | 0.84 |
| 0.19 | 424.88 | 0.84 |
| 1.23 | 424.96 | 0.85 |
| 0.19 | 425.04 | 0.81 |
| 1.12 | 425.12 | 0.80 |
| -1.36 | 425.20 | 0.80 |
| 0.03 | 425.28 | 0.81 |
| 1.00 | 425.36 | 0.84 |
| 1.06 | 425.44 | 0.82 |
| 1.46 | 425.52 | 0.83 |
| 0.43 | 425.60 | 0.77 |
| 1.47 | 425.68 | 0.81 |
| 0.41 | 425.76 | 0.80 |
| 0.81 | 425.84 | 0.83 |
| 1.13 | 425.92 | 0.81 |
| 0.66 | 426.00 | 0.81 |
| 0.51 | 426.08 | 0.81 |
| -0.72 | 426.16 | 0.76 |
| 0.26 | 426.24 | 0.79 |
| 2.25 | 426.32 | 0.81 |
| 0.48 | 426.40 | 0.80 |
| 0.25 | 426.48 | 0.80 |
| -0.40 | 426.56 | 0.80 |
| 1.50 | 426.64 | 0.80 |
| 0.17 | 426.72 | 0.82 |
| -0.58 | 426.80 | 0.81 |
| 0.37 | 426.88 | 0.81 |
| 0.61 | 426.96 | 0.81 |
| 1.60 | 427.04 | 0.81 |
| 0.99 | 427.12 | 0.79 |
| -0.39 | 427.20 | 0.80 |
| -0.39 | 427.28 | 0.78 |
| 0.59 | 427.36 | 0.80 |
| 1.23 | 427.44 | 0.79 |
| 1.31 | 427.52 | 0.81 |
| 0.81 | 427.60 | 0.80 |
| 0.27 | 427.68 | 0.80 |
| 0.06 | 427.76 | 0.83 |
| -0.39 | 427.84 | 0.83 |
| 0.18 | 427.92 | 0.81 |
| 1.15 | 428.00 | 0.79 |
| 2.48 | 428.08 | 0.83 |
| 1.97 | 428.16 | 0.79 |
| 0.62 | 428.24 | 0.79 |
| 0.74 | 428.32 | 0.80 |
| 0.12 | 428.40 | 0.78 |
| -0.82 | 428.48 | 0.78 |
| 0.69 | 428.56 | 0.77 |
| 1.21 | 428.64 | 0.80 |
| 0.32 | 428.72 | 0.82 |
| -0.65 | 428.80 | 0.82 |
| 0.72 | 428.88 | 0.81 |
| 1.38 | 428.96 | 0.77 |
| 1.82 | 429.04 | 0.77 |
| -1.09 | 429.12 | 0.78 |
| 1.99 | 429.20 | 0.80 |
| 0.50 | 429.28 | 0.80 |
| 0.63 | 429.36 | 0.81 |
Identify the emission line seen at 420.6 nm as Lyman alpha 1216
